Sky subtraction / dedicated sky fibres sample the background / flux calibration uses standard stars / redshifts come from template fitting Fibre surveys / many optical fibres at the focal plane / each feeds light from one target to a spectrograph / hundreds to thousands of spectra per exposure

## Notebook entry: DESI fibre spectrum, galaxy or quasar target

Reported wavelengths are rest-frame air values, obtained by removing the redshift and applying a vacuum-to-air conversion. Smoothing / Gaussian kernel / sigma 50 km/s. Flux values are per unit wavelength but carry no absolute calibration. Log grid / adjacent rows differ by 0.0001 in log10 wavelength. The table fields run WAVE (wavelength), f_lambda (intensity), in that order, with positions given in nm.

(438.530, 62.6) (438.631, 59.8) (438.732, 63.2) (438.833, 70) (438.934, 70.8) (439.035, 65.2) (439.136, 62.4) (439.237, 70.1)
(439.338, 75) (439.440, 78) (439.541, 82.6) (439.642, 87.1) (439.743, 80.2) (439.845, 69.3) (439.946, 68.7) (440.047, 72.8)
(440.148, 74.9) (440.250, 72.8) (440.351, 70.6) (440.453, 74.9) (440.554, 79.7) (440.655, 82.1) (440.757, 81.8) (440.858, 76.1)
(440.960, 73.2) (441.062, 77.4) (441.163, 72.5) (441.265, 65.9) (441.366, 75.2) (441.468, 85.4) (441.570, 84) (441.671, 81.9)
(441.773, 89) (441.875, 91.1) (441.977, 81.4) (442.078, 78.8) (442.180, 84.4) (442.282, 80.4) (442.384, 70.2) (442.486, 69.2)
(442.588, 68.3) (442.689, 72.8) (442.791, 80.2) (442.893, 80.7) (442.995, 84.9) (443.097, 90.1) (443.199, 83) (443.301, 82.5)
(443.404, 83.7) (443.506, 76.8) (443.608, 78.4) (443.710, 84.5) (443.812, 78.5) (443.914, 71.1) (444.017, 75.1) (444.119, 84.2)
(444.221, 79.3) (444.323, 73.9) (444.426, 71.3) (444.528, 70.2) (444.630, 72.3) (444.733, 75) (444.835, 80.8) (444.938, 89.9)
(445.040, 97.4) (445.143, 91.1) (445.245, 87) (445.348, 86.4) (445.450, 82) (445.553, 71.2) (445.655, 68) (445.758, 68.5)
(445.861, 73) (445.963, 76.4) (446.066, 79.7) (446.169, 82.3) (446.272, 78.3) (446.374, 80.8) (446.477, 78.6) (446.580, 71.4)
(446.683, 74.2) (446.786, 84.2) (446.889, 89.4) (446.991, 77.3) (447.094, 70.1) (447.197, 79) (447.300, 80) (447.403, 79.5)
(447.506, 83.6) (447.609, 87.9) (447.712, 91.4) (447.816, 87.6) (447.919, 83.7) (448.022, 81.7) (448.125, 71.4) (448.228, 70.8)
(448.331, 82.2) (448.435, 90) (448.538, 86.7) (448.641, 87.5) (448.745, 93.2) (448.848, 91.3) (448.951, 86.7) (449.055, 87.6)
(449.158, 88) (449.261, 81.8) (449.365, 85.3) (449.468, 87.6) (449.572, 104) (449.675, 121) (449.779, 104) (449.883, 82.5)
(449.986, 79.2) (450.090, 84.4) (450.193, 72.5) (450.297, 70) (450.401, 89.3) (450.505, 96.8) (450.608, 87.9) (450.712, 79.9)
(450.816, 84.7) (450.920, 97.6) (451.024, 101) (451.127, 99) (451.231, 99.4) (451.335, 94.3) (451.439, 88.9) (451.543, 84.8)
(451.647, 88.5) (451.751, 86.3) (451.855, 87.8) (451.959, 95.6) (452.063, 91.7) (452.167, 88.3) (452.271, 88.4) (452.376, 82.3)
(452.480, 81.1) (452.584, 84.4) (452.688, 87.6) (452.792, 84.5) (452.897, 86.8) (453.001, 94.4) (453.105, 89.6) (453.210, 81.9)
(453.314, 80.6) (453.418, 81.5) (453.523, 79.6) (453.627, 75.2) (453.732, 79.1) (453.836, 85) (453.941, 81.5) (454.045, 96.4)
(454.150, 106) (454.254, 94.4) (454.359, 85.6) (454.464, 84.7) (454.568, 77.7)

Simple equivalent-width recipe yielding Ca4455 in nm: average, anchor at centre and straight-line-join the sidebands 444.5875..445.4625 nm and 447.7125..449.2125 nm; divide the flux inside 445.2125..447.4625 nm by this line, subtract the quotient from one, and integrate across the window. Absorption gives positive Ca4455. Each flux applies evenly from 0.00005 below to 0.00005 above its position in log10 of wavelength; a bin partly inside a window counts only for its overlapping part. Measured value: 0.18 nm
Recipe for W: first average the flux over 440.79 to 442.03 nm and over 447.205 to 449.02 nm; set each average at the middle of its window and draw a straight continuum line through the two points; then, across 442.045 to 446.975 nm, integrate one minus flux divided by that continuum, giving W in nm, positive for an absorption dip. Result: 0.17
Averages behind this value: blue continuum 79.5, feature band 79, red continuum 84.3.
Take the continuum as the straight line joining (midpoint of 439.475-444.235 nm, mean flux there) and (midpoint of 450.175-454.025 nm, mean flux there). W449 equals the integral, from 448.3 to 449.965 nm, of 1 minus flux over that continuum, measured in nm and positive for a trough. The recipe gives -0.13 nm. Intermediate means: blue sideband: 78.5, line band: 91.1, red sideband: 86.9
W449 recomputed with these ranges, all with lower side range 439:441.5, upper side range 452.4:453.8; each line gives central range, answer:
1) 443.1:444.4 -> -0.037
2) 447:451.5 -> -0.340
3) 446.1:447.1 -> 0.002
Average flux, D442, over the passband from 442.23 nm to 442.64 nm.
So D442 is 72.1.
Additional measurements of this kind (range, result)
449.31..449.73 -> 99.3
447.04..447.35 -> 76.3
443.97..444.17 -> 79.9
